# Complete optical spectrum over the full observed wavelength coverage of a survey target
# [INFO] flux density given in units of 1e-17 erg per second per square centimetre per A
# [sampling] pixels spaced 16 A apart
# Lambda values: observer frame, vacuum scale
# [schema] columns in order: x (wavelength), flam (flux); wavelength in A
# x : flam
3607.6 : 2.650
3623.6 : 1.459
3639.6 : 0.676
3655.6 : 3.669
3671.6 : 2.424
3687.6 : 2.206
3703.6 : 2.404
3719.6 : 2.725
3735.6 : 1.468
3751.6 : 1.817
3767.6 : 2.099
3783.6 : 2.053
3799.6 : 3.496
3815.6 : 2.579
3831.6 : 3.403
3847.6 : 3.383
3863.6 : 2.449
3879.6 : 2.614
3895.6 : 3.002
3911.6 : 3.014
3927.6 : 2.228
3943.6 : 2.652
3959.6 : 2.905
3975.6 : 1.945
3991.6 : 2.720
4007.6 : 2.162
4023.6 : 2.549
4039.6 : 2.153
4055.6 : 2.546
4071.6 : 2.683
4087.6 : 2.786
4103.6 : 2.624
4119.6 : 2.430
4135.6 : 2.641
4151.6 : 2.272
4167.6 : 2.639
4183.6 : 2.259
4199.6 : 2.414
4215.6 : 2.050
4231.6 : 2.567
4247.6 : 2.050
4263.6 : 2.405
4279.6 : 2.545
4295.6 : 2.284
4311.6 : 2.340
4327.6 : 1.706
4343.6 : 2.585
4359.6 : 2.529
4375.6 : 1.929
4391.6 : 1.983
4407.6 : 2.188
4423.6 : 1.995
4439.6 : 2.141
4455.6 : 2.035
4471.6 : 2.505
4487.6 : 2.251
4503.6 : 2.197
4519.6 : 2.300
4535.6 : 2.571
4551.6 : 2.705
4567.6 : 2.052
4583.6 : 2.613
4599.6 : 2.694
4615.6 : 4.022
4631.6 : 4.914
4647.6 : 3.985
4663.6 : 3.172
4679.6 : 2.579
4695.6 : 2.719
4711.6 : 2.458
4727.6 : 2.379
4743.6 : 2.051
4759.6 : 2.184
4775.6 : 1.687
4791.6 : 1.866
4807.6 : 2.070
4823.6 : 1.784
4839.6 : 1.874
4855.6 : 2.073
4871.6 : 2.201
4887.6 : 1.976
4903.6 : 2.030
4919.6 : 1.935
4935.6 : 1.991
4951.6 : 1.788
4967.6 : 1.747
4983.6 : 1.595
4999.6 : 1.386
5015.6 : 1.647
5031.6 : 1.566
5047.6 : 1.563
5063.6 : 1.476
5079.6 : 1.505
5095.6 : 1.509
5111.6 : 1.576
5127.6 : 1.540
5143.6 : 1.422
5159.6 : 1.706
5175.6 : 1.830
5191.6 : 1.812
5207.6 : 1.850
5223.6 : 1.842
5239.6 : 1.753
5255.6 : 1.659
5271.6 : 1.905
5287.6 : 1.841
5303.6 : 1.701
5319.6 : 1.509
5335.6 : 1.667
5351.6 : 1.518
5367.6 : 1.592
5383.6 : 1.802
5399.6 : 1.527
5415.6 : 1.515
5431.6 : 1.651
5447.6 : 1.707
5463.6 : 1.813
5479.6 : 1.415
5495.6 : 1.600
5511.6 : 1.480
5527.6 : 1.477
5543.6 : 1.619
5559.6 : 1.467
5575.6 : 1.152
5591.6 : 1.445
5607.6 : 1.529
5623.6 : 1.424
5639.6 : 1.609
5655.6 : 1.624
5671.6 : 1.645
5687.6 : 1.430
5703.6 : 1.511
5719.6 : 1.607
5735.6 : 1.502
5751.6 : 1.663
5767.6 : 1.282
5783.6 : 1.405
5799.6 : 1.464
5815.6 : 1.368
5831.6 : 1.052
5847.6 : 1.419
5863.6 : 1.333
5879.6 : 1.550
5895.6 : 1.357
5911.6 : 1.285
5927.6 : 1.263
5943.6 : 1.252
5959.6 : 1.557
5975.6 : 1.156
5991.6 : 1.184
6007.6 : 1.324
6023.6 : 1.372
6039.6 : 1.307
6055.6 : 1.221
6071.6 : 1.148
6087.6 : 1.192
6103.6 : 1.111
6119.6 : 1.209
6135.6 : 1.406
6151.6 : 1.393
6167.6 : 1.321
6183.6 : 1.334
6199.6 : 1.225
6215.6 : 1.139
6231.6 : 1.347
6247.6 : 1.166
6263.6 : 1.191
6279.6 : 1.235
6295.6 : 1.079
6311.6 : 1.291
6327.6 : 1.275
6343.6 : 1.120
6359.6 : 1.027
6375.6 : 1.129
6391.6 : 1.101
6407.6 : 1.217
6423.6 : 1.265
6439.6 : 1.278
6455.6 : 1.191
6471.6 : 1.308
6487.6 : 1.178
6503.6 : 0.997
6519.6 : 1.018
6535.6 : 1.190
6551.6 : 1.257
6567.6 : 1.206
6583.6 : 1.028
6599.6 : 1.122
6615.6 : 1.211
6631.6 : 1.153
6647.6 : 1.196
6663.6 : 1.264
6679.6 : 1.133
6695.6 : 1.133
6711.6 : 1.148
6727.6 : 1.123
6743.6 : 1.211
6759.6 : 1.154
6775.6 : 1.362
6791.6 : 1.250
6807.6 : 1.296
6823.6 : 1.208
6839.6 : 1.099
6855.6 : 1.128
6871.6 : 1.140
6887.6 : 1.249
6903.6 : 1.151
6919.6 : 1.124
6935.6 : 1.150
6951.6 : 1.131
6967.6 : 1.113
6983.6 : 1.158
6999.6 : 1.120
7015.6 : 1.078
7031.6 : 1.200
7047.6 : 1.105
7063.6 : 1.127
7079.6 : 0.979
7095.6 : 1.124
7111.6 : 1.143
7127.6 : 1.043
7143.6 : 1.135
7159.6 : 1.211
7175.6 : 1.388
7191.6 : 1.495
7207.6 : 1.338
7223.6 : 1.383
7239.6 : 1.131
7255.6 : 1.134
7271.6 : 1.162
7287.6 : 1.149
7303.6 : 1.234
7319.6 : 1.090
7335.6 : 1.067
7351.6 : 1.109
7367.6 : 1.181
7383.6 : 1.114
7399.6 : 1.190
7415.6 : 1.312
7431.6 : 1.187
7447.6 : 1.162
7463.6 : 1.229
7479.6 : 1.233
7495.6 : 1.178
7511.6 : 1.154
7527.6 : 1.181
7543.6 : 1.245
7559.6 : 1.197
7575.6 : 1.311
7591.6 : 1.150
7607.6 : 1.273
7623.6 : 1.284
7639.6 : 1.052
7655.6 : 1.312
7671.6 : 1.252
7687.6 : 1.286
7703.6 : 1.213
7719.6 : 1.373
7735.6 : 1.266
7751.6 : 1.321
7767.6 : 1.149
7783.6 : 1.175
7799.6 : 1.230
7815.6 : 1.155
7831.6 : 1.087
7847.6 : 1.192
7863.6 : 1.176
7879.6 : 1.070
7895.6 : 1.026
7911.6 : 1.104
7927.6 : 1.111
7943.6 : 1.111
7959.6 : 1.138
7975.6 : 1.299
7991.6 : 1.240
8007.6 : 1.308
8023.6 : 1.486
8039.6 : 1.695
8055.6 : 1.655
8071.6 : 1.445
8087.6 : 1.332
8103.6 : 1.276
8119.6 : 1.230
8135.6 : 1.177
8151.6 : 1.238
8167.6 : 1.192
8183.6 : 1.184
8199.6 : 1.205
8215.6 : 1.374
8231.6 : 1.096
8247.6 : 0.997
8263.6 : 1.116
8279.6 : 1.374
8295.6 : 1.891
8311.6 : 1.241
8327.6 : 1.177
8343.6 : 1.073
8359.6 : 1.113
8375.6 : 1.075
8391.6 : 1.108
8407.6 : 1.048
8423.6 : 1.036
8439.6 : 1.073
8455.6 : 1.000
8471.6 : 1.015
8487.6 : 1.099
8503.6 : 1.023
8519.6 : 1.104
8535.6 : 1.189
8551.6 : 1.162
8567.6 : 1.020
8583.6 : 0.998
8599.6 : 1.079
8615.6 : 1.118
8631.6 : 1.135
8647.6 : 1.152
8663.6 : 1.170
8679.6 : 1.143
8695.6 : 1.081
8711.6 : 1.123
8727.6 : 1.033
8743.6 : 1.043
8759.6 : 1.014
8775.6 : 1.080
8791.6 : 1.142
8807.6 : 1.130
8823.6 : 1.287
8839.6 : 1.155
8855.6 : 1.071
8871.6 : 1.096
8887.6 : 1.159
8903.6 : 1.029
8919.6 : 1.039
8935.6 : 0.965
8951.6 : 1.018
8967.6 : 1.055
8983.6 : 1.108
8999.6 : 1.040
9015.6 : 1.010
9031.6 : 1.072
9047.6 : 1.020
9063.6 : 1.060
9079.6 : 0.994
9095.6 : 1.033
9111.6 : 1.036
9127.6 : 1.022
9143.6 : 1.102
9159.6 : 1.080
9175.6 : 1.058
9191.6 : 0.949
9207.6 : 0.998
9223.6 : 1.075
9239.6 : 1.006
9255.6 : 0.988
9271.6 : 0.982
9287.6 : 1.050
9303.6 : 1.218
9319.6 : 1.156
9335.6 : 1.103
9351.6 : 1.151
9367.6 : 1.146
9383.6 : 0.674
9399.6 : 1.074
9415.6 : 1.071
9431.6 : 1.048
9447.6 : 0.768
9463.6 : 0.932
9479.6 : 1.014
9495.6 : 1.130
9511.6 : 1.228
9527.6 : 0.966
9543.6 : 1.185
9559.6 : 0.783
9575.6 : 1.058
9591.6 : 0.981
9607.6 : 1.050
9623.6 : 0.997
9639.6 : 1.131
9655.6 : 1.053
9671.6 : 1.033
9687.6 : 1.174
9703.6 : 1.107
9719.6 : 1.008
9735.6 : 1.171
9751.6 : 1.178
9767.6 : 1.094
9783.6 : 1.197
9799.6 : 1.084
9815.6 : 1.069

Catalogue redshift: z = 0.656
